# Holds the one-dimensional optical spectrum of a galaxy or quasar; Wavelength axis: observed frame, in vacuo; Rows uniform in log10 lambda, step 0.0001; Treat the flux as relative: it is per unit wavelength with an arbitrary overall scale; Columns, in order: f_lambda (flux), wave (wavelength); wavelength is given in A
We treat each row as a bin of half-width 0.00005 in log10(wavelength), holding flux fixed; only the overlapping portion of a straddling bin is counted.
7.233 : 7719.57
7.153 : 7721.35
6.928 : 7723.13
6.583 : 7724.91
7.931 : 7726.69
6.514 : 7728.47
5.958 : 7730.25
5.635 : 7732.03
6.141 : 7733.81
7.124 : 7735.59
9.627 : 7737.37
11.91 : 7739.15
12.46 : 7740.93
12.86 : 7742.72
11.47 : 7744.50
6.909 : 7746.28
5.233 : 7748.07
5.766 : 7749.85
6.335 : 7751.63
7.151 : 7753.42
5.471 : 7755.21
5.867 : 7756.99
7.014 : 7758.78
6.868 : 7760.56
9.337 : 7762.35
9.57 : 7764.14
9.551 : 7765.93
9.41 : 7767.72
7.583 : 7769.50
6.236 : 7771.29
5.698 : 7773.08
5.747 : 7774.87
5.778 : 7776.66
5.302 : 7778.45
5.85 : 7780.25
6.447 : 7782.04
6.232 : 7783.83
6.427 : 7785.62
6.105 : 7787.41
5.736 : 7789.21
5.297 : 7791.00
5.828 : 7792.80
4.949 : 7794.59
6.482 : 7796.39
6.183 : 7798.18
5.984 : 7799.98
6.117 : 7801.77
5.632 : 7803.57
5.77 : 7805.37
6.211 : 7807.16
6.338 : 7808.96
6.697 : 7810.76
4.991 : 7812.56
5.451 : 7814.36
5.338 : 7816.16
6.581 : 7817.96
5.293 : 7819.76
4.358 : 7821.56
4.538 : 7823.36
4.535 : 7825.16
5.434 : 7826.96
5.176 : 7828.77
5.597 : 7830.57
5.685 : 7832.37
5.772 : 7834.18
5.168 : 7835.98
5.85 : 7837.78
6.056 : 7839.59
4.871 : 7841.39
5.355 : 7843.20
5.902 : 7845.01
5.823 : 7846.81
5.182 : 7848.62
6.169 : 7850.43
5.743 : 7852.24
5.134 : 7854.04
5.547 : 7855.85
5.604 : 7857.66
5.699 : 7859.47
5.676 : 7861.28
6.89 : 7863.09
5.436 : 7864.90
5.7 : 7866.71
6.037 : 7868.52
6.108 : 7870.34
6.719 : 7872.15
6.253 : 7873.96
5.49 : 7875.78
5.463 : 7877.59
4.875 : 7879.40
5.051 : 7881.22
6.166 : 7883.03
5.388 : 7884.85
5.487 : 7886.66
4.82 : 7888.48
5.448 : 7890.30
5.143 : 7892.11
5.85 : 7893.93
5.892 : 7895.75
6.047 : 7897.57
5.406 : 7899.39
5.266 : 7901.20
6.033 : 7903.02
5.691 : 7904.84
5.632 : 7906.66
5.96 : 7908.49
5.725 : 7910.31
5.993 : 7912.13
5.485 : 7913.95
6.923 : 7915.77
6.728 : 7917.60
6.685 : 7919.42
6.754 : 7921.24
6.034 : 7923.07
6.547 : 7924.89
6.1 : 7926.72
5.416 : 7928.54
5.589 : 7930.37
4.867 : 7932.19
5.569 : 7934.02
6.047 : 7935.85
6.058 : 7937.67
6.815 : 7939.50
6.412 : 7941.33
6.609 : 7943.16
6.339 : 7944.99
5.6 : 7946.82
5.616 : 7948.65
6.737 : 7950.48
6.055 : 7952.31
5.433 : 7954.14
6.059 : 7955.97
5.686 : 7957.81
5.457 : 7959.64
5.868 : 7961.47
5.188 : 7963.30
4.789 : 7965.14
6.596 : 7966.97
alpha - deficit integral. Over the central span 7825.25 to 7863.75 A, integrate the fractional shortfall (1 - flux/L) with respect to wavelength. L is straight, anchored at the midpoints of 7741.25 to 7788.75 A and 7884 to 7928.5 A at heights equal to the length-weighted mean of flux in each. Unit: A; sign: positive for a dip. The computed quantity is 5.1 A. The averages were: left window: 7.21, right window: 5.87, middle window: 5.6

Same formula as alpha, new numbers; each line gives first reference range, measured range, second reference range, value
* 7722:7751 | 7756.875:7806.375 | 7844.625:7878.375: 4.9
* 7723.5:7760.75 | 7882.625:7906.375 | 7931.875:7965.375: 2.9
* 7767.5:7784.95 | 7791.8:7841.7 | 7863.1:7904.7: 3.8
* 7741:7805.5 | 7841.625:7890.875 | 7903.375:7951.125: 5.6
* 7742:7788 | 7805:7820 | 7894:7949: 2.0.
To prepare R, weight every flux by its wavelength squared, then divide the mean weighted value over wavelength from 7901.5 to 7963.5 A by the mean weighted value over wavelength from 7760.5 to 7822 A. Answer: 0.98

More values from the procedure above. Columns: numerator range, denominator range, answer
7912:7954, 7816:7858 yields 1.15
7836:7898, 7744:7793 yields 0.86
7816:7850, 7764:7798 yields 0.85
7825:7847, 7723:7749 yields 0.68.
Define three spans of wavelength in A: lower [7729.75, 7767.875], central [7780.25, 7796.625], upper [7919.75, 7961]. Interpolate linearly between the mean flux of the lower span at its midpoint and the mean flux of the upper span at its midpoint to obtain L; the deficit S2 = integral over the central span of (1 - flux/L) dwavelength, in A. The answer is 3.7 A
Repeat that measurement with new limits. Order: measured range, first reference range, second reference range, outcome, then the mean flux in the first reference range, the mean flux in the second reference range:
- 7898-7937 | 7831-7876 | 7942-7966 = -0.9 A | 5.76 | 5.81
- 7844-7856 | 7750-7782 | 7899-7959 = 1.5 A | 6.94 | 6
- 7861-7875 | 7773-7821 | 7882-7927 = -0.6 A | 5.86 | 5.88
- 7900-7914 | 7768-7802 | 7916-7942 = 0.9 A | 6.06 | 6.13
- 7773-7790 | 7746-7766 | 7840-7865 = 1.8 A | 6.99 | 5.66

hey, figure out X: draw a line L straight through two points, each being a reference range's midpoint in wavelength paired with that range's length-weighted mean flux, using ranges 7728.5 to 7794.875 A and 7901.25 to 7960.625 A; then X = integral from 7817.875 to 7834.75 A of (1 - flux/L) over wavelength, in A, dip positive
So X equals 3.83 A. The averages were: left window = 7.22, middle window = 5.23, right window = 6.01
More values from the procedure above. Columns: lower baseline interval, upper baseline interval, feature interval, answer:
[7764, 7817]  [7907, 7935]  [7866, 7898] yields 2.3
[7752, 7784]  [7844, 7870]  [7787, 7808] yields 2.3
